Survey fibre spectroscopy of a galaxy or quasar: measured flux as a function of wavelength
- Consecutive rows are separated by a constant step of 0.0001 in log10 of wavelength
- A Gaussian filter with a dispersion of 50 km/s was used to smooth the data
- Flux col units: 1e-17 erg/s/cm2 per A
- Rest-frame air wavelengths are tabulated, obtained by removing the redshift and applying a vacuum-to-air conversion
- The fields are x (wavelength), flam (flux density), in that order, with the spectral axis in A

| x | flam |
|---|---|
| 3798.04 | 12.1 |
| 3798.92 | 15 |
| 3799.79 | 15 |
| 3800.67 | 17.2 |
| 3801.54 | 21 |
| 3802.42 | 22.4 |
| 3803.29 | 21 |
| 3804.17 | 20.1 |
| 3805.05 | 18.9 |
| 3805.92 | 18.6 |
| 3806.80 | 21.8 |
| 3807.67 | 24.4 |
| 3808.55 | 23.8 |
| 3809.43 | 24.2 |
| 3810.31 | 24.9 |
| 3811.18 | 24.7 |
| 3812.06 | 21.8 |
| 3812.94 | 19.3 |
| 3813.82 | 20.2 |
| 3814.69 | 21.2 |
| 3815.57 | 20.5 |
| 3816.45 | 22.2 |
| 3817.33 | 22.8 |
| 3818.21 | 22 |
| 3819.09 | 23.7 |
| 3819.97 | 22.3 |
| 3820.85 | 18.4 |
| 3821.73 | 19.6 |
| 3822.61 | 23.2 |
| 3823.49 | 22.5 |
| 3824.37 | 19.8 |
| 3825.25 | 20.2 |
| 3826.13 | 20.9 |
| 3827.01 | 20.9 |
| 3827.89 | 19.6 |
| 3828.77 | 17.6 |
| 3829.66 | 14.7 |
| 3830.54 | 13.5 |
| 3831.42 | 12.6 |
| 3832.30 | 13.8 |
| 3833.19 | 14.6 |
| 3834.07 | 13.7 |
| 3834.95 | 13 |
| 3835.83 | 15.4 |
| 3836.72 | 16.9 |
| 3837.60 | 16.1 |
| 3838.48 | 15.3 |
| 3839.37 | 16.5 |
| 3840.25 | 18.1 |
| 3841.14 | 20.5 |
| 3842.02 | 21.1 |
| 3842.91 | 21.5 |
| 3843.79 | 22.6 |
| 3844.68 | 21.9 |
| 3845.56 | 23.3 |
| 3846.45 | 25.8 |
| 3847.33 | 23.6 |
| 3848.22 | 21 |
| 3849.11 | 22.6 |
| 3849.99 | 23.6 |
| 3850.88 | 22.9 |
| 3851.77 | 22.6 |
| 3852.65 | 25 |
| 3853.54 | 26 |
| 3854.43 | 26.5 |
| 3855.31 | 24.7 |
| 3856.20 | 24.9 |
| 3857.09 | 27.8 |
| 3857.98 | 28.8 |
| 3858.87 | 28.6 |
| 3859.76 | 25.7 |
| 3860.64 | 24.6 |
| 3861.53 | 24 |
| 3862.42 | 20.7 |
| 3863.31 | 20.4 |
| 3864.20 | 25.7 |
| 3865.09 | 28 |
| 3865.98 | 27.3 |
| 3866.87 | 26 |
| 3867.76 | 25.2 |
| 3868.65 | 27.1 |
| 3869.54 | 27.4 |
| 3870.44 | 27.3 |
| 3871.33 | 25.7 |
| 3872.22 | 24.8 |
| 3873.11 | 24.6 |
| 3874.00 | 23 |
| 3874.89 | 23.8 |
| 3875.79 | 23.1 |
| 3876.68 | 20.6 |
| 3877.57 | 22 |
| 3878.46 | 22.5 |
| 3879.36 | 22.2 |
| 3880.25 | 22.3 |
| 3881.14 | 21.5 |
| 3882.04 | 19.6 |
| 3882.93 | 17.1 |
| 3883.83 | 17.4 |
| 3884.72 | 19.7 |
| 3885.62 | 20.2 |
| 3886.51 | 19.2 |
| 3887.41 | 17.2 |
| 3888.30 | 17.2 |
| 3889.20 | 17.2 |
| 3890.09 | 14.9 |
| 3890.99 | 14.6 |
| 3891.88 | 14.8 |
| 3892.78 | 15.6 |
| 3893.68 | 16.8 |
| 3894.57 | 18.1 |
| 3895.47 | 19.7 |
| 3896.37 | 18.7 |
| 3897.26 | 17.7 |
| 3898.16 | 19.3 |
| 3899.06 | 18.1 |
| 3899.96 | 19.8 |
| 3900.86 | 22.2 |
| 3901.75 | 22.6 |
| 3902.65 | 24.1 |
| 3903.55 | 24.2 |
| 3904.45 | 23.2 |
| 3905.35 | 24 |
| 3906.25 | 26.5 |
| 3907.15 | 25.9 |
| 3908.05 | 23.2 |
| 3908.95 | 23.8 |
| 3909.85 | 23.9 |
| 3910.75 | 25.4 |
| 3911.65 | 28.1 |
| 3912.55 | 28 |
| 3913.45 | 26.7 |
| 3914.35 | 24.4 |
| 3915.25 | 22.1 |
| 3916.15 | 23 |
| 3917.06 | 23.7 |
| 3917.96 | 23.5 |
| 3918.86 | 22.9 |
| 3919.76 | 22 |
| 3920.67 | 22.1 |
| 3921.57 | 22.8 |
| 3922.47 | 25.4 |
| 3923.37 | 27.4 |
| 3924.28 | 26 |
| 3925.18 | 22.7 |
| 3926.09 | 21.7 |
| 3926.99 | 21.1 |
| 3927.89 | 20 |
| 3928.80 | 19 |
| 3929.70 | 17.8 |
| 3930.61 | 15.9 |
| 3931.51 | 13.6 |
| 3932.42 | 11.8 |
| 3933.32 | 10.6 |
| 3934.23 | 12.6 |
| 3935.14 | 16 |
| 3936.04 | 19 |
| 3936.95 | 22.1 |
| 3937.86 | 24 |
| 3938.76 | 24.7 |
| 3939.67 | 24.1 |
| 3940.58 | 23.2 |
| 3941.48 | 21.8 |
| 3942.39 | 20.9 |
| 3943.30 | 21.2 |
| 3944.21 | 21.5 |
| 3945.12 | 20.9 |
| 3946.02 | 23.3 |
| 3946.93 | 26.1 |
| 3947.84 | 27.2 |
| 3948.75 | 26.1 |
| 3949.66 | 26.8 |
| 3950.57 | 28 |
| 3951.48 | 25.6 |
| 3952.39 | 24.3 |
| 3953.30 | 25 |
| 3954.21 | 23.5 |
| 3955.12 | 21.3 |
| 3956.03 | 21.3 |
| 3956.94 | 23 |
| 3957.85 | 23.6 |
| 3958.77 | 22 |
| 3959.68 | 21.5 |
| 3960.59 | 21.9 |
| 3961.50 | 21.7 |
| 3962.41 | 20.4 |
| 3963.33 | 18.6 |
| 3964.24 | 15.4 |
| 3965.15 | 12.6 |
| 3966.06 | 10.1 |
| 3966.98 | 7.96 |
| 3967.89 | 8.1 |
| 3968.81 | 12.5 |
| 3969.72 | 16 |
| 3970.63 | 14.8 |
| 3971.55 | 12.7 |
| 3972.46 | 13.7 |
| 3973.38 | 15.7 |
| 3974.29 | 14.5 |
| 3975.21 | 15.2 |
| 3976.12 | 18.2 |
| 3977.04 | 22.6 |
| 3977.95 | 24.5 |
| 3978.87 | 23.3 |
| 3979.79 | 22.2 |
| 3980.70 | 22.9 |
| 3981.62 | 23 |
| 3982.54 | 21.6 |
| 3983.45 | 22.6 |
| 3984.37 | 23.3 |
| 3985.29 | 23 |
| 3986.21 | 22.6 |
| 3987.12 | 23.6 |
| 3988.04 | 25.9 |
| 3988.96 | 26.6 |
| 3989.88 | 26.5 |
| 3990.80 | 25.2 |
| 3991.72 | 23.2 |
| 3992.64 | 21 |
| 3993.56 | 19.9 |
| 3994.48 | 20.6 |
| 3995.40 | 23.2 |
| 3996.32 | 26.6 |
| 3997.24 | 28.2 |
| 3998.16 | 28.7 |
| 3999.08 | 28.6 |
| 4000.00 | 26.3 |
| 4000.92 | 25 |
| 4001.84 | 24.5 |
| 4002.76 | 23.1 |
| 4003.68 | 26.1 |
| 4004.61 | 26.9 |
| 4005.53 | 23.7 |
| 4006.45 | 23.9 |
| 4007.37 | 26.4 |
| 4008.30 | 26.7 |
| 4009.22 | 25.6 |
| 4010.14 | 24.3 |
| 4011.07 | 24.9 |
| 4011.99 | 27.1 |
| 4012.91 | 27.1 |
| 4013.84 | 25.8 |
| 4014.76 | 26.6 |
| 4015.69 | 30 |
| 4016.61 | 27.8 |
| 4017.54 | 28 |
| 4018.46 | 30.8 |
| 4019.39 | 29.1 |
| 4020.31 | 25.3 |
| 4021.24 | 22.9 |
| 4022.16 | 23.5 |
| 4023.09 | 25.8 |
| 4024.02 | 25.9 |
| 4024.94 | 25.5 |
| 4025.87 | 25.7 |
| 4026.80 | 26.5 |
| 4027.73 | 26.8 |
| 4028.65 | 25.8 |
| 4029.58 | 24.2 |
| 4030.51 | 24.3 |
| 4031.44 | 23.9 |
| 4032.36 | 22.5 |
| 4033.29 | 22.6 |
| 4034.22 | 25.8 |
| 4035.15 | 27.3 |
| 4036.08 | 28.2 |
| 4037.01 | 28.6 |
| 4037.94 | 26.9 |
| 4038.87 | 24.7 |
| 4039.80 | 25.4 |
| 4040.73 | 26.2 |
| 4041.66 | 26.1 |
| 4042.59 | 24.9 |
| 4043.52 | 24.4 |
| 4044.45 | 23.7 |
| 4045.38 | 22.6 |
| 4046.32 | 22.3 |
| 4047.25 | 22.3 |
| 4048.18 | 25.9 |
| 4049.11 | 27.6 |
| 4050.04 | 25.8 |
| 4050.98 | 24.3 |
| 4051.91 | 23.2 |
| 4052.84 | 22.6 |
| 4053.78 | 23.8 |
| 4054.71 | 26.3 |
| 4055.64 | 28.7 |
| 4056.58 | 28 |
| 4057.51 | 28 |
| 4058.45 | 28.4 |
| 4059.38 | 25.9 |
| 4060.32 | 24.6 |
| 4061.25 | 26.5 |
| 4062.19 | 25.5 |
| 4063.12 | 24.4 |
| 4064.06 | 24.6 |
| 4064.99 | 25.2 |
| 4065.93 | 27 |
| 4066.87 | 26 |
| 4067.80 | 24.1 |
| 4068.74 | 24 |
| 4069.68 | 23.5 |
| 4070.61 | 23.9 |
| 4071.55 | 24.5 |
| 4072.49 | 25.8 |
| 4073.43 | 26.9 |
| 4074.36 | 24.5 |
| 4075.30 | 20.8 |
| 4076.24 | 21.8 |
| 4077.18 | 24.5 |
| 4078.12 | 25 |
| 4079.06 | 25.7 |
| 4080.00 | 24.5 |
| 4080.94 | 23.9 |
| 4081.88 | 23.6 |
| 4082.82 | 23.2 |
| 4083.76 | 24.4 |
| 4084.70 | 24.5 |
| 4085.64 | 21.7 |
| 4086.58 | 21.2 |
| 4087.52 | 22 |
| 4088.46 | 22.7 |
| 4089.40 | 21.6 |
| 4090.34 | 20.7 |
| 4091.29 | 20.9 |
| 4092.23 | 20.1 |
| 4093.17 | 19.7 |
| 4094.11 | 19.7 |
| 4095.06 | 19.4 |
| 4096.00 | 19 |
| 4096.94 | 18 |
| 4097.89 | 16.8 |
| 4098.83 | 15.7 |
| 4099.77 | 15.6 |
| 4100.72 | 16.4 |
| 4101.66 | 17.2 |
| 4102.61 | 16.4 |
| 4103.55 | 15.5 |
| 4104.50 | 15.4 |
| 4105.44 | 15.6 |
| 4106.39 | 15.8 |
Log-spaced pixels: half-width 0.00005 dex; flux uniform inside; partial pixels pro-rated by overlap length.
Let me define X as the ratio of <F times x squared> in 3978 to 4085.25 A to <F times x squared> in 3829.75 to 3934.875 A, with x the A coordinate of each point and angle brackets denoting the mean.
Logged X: 1.26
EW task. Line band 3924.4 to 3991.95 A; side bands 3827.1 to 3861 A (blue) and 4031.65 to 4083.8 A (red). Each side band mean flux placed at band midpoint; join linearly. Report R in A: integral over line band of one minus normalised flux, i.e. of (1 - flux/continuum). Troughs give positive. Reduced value 7.7 A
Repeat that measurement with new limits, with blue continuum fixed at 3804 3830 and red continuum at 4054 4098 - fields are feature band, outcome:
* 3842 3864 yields -2.60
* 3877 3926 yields 1.06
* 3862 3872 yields -1.77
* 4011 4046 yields -3.96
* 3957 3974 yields 4.82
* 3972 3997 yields 0.95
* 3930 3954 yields 1.09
